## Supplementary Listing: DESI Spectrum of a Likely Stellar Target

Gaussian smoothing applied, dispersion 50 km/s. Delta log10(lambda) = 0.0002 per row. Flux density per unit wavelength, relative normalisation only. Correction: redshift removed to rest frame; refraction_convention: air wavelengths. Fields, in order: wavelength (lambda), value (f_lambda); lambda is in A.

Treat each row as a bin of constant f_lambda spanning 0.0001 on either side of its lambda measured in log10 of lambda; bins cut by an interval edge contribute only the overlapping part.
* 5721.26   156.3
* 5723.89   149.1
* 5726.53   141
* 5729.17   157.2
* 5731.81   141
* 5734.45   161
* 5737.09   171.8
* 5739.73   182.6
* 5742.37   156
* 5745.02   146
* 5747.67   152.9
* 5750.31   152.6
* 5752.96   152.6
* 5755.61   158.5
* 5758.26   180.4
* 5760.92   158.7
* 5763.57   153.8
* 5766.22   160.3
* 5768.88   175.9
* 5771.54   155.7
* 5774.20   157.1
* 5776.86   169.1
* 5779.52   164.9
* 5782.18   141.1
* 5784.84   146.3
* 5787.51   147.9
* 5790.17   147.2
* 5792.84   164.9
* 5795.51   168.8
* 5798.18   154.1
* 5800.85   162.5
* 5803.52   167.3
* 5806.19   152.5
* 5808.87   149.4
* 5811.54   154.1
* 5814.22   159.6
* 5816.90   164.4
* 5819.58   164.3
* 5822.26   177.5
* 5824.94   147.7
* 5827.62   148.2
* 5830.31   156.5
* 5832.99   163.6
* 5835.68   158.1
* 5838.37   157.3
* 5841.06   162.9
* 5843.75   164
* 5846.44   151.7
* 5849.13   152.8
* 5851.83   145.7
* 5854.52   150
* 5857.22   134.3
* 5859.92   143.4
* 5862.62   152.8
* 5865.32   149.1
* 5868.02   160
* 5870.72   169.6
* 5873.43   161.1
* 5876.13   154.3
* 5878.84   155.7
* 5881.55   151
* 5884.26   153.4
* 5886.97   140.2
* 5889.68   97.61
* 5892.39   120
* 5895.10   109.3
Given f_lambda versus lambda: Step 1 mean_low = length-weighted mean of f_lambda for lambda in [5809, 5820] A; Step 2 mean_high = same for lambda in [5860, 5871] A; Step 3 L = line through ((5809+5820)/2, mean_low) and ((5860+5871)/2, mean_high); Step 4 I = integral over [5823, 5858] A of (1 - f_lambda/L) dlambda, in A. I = 0.68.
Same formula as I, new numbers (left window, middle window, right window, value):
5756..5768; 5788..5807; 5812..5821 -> 0.4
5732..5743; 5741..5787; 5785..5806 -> 1.3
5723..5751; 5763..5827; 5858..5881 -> -1.3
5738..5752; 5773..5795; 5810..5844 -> 0.5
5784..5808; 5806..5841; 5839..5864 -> -1.0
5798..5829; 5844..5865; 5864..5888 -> 1.1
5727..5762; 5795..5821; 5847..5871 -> -0.9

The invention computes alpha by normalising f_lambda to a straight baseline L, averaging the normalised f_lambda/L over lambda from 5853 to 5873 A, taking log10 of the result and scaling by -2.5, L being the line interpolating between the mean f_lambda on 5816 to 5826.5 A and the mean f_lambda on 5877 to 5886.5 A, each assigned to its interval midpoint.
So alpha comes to 0.027 mag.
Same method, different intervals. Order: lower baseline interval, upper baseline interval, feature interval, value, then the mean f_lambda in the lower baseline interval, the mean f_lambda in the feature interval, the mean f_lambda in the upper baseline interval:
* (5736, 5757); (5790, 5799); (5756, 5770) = -0.04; 159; 165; 160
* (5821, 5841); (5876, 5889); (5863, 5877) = -0.06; 159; 159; 148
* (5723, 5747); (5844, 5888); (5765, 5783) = -0.04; 156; 161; 152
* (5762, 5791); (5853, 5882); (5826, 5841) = -0.02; 157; 157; 153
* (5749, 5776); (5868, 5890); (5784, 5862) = 0.00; 161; 156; 151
